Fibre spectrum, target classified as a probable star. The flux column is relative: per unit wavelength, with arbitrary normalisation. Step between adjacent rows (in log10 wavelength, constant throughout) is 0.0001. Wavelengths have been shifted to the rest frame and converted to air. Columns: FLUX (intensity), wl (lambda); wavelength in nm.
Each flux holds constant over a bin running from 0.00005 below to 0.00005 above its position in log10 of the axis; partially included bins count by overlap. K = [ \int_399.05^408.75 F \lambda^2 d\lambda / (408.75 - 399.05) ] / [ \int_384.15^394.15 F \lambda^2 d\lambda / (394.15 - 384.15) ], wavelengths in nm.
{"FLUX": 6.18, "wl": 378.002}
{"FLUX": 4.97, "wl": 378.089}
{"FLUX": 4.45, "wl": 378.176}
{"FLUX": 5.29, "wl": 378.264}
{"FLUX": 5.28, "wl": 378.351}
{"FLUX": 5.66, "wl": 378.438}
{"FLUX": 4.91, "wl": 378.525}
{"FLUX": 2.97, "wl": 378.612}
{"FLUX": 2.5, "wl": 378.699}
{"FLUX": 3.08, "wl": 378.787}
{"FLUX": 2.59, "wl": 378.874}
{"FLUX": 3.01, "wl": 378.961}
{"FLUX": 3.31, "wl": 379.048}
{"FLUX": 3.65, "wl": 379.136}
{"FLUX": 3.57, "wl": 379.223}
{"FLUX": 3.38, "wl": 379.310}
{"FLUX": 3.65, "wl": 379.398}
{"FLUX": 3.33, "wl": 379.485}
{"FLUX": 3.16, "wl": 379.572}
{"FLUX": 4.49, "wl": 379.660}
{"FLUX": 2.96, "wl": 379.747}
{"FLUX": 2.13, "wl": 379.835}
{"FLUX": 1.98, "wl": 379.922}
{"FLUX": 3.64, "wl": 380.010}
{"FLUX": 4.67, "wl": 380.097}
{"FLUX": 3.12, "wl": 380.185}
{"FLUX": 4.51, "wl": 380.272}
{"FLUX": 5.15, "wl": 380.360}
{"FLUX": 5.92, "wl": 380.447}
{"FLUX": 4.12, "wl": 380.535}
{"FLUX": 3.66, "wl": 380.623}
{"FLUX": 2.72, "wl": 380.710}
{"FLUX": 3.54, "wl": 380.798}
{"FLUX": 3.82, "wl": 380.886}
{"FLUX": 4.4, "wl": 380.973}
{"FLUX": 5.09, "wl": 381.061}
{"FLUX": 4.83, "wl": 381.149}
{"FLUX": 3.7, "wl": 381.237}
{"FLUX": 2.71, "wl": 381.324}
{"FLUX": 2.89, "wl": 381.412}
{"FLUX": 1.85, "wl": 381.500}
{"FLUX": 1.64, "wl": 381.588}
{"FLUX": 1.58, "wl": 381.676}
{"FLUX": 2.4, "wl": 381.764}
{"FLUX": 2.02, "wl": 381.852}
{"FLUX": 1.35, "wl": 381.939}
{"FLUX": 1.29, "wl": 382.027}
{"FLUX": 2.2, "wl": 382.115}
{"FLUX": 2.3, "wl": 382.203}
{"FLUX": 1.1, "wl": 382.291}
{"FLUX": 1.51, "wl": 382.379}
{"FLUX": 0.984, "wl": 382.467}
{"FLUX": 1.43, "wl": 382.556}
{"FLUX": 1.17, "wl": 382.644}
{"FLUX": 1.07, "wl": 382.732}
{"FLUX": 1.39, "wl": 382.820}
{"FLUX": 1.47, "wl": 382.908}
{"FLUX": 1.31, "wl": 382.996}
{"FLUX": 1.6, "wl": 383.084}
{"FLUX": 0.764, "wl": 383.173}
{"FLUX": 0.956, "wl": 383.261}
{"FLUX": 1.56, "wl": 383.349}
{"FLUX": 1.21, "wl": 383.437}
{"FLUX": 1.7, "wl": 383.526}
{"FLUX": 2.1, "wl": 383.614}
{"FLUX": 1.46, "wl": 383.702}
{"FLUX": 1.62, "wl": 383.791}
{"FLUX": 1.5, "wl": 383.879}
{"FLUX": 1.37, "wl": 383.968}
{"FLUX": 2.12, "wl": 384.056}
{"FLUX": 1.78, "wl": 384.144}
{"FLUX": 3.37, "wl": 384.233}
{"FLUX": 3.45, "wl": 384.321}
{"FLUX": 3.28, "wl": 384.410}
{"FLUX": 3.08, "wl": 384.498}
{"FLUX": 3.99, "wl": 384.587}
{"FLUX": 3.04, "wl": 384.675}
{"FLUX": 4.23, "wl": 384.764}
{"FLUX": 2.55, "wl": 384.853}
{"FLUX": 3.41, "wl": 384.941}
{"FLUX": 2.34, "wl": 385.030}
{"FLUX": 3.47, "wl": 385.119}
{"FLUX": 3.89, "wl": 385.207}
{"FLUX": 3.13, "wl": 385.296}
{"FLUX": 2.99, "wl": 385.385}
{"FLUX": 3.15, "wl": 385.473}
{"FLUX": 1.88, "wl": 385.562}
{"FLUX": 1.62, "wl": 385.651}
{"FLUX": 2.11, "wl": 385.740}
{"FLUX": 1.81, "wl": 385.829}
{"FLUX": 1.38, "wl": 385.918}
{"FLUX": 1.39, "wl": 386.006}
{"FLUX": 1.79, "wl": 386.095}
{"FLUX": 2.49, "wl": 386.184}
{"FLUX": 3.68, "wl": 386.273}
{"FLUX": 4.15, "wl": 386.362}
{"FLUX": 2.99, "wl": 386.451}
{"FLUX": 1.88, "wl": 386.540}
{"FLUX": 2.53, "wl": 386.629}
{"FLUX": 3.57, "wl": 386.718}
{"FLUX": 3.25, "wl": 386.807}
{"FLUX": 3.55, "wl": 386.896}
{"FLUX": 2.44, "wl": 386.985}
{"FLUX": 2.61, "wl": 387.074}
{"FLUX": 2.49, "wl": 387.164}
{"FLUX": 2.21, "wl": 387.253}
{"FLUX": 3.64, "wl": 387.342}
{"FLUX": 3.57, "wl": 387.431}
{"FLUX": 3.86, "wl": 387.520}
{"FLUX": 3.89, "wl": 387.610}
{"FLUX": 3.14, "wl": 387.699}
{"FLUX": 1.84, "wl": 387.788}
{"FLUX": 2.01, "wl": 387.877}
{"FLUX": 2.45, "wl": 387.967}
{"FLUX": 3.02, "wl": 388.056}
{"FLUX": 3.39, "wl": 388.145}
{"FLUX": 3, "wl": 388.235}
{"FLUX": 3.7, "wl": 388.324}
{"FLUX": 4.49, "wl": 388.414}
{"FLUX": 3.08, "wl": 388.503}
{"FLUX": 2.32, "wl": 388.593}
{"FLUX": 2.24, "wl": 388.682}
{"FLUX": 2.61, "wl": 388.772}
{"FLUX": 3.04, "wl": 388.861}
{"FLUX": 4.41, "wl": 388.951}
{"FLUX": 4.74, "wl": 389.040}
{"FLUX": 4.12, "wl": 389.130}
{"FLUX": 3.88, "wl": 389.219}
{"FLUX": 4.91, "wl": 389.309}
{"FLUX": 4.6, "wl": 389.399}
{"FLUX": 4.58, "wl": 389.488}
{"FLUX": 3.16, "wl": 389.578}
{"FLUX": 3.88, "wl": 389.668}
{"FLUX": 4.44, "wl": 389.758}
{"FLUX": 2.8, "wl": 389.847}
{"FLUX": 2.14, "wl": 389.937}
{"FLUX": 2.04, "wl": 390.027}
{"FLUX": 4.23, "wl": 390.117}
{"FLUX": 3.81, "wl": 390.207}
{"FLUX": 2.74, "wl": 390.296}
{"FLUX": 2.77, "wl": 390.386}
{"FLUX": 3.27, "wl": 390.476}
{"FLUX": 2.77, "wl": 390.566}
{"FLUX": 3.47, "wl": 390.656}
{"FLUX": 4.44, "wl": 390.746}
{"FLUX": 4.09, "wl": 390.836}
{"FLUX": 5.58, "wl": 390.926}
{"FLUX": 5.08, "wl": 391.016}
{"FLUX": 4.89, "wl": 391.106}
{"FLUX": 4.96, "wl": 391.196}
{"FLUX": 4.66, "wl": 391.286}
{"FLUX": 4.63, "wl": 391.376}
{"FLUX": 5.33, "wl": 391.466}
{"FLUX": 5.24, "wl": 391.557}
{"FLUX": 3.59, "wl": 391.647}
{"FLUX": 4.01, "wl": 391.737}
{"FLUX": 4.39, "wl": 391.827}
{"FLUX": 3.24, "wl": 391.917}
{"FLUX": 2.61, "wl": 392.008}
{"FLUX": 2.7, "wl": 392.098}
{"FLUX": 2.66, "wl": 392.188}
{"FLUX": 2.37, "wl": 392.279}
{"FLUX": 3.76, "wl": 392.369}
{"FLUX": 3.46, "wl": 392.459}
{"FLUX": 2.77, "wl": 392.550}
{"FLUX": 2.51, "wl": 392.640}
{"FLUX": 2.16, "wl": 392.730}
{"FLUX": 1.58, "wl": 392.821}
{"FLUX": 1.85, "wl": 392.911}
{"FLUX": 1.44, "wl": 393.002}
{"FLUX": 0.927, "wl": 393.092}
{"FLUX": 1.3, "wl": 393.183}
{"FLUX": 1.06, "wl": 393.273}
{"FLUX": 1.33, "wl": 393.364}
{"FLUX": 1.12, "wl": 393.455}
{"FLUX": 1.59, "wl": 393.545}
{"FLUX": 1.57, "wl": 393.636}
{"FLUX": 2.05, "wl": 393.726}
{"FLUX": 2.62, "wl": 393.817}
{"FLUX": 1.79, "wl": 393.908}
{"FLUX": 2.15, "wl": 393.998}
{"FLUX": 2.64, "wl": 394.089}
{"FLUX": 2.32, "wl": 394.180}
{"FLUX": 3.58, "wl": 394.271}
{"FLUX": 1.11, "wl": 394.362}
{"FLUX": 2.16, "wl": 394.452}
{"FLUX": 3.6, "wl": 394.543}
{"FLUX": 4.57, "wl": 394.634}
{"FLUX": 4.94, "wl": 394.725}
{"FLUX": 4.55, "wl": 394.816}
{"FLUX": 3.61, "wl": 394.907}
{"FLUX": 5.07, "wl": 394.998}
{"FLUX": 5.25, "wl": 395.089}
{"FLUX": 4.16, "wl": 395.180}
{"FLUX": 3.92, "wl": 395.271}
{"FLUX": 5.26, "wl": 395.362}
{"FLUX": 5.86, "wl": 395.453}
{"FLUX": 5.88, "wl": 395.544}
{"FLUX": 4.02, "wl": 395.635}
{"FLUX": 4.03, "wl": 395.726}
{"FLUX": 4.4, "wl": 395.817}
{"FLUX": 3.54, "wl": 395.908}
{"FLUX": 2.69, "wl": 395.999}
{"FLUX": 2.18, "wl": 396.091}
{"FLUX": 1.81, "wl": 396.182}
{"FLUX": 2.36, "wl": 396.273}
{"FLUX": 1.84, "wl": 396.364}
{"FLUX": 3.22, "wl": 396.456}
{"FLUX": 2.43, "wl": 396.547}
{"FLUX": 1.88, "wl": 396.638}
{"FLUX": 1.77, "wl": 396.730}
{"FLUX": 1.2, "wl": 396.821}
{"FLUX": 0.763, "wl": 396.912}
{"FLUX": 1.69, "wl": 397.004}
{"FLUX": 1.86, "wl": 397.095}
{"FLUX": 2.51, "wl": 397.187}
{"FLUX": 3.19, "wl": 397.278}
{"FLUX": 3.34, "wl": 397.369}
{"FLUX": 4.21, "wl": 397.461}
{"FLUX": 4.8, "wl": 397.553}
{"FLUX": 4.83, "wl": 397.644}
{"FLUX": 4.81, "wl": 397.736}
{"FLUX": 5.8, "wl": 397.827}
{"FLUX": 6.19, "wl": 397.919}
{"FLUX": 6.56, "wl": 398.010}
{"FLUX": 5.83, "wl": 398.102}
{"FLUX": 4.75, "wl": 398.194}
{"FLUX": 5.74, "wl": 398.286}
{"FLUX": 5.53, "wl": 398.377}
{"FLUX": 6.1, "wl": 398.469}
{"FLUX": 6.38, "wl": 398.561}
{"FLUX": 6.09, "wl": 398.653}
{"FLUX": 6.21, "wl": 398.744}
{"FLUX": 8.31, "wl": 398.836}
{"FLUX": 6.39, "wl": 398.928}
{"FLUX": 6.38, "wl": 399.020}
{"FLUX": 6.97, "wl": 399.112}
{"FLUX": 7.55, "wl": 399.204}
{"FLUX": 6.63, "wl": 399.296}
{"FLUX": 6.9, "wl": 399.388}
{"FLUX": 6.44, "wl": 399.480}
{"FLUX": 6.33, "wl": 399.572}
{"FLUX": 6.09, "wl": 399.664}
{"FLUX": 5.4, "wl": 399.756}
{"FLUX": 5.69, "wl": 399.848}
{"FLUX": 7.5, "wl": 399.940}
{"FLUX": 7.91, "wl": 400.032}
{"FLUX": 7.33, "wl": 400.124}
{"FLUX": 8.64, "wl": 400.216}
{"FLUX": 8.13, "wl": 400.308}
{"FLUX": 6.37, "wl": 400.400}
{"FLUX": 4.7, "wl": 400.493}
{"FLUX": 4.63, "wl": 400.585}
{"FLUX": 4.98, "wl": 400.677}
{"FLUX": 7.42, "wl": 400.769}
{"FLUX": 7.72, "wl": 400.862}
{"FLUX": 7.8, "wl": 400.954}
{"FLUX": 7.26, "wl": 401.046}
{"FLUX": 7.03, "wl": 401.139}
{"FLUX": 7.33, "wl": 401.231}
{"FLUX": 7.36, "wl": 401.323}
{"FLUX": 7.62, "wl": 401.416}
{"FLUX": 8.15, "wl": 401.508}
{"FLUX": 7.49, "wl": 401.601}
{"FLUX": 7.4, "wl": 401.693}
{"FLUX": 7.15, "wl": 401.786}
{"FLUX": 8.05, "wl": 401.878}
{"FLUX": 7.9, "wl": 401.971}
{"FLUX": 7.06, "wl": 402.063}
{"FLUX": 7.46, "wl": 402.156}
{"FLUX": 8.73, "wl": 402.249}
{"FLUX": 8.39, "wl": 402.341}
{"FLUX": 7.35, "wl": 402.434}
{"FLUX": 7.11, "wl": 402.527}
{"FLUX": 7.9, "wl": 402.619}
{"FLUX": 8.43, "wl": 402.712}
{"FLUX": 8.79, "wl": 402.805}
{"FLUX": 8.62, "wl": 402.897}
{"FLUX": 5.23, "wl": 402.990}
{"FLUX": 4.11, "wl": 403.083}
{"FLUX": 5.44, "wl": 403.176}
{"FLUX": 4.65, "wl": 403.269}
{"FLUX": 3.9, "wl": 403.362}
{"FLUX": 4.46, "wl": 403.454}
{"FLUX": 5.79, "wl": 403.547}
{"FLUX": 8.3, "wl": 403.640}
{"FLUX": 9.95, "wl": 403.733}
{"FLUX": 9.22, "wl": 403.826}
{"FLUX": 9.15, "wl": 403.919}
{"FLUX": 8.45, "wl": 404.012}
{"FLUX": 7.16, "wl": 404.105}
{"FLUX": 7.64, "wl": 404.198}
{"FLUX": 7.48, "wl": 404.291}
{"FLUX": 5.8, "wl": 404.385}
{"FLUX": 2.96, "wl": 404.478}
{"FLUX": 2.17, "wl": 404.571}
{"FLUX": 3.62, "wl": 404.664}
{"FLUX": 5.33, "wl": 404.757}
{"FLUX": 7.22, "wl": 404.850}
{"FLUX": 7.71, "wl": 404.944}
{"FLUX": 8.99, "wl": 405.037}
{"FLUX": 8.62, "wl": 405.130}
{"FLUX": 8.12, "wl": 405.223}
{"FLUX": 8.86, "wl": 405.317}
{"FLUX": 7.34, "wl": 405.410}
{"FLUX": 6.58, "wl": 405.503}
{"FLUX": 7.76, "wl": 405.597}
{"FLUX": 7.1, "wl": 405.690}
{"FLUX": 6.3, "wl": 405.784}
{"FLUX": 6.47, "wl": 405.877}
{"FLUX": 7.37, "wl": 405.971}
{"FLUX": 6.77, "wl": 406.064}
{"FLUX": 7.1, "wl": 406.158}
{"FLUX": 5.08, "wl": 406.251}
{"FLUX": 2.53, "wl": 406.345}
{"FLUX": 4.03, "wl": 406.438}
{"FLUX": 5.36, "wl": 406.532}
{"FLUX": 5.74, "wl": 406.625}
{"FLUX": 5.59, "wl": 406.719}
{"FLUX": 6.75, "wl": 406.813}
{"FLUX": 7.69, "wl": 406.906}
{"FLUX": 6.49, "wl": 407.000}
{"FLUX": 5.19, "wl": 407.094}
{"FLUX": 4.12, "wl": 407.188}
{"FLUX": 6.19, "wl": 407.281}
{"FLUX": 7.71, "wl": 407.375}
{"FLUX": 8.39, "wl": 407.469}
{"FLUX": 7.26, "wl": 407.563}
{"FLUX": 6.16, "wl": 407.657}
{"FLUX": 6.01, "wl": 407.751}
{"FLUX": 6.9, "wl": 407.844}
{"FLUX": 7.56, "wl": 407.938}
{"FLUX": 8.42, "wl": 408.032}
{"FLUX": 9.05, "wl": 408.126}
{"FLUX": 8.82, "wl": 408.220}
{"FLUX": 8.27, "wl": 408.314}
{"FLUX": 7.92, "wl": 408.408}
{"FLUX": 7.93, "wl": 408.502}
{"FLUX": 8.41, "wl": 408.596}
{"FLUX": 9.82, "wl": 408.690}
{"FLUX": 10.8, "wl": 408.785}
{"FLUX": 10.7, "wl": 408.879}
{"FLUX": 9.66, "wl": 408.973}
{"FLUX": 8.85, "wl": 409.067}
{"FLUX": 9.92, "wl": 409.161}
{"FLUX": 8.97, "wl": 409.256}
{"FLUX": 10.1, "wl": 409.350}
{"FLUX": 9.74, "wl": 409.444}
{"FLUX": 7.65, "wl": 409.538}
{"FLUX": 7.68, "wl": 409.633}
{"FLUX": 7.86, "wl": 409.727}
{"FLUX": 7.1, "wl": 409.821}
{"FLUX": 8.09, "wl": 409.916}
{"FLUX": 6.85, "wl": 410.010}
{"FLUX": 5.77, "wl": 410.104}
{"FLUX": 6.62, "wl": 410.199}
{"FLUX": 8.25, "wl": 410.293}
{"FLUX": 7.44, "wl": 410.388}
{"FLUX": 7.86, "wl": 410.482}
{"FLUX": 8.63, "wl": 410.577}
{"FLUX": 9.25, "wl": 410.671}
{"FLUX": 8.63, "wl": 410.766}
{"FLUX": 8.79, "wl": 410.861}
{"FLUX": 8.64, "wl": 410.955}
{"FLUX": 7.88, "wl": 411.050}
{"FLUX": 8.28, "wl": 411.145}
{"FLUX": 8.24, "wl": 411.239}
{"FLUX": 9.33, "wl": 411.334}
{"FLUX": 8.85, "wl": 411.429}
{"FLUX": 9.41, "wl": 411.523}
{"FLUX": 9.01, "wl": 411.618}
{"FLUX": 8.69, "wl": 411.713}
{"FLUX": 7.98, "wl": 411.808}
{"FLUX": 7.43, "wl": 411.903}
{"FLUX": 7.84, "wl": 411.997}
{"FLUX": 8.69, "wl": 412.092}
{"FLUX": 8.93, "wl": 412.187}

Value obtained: 2.4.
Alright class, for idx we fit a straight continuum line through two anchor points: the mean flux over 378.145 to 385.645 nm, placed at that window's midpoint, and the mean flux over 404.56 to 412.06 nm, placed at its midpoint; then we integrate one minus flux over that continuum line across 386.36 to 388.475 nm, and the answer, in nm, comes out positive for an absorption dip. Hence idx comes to 0.43 nm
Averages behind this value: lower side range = 2.85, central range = 3.05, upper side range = 7.58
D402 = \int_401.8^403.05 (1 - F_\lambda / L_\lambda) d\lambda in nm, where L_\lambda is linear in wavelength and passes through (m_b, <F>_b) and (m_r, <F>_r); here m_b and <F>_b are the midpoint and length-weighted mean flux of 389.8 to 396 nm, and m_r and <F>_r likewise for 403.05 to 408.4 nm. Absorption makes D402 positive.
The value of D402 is -0.419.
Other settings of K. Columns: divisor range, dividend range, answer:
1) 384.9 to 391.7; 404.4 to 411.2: 2.44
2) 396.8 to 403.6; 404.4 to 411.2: 1.23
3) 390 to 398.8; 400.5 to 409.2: 2.13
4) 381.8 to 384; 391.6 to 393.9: 1.68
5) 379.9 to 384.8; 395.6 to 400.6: 2.09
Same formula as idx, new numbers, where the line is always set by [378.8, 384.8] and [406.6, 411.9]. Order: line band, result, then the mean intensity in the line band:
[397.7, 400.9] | -0.18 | 6.41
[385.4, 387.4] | 0.55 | 2.59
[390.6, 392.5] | 0.21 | 4.05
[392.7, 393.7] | 0.70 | 1.45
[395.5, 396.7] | 0.52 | 3.08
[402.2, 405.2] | 0.03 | 6.84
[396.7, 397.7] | 0.51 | 2.78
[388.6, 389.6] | 0.07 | 3.8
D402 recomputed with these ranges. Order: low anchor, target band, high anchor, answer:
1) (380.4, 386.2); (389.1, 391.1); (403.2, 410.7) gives 0.01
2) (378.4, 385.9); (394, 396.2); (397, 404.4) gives 0.66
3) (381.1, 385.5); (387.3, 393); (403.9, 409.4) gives 0.26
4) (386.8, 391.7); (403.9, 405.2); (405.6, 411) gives 0.03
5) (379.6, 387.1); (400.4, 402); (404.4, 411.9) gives -0.24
